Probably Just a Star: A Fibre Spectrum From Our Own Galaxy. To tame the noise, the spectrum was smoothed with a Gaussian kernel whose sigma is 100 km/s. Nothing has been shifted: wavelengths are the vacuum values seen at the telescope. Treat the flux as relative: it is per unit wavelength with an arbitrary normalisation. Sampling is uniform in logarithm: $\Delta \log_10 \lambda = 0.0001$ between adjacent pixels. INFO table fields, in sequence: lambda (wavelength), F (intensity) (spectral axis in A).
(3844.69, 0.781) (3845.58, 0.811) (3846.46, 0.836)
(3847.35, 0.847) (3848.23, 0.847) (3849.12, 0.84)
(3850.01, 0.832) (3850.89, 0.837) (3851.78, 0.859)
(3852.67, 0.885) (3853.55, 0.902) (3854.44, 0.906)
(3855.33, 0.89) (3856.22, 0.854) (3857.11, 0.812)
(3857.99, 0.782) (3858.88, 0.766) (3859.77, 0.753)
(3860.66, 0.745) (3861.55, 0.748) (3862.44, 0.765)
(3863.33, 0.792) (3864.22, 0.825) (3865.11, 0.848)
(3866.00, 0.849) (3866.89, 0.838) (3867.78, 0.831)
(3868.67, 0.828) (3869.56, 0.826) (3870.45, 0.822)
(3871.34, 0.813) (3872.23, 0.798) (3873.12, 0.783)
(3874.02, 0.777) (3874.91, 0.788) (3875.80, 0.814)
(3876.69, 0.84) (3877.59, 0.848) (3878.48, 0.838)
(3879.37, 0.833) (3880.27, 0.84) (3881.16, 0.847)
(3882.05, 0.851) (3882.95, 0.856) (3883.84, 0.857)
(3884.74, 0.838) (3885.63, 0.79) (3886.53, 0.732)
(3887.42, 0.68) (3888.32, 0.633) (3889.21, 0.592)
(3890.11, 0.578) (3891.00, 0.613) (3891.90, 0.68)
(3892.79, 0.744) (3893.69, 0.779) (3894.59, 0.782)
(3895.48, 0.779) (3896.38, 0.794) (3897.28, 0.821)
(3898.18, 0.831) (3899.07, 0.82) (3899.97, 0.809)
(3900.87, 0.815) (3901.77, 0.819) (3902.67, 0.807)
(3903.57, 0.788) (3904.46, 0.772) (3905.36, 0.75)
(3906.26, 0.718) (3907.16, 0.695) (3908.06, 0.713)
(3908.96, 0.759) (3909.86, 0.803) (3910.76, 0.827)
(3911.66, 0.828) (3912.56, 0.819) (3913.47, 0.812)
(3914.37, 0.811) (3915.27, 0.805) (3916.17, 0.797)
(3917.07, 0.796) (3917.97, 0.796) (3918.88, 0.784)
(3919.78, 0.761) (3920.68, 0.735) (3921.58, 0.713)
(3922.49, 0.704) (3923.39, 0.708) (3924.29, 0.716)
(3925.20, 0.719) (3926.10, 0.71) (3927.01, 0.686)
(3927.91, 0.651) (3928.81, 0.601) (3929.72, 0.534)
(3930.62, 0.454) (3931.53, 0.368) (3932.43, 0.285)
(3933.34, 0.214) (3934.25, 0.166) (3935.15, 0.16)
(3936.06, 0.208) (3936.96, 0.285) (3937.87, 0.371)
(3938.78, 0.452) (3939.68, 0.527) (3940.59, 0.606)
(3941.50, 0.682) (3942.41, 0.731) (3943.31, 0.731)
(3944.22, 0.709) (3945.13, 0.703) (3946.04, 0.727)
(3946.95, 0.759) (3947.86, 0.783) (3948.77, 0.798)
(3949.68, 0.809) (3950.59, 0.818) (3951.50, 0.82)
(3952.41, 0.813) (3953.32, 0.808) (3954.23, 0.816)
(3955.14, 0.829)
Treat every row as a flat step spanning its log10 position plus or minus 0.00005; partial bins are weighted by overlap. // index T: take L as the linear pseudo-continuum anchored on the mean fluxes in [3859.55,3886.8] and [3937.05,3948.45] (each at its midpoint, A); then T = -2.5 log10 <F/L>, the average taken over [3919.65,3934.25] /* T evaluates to 0.17 mag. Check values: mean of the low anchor 0.814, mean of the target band 0.58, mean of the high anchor 0.638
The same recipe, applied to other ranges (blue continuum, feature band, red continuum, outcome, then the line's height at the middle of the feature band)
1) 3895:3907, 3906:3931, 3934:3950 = -0.050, 0.697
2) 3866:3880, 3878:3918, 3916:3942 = -0.117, 0.702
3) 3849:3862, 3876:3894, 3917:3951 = -0.030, 0.742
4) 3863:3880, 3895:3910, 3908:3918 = 0.033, 0.806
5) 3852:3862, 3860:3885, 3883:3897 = -0.055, 0.779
